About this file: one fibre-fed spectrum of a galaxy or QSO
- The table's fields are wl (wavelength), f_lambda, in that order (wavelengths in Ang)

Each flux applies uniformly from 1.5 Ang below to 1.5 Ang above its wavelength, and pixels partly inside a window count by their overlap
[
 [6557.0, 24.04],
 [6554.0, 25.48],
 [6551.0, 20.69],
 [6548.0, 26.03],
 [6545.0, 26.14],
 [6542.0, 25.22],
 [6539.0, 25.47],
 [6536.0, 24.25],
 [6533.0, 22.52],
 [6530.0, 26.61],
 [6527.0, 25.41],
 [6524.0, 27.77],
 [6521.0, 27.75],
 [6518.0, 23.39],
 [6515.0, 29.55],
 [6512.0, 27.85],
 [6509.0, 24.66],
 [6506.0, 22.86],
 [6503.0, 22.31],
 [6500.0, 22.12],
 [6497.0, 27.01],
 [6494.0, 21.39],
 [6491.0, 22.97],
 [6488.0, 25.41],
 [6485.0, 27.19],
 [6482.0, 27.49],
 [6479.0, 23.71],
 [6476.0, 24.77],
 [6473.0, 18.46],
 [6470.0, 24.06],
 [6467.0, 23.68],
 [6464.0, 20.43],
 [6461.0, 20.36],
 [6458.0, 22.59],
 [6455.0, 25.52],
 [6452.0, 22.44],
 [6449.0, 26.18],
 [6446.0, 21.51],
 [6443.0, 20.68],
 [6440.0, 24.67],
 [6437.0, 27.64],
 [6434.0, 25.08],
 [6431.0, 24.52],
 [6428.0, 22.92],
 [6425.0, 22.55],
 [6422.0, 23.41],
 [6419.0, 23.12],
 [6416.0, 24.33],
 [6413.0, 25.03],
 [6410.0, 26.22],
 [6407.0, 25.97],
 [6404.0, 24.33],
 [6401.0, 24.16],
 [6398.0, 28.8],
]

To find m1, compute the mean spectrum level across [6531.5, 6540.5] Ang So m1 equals 24.1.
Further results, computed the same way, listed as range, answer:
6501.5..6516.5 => 25.4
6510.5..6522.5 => 27.1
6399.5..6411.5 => 25.2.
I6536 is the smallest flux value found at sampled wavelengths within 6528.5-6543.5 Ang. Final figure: 22.52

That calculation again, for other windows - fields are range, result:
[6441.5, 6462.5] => 20.36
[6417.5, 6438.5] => 22.55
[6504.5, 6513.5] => 22.86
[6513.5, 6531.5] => 23.39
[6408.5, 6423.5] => 23.12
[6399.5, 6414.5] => 24.16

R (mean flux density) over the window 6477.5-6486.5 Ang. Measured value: 26.1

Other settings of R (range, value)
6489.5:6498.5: 23.8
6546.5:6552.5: 23.4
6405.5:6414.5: 25.7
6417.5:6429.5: 23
